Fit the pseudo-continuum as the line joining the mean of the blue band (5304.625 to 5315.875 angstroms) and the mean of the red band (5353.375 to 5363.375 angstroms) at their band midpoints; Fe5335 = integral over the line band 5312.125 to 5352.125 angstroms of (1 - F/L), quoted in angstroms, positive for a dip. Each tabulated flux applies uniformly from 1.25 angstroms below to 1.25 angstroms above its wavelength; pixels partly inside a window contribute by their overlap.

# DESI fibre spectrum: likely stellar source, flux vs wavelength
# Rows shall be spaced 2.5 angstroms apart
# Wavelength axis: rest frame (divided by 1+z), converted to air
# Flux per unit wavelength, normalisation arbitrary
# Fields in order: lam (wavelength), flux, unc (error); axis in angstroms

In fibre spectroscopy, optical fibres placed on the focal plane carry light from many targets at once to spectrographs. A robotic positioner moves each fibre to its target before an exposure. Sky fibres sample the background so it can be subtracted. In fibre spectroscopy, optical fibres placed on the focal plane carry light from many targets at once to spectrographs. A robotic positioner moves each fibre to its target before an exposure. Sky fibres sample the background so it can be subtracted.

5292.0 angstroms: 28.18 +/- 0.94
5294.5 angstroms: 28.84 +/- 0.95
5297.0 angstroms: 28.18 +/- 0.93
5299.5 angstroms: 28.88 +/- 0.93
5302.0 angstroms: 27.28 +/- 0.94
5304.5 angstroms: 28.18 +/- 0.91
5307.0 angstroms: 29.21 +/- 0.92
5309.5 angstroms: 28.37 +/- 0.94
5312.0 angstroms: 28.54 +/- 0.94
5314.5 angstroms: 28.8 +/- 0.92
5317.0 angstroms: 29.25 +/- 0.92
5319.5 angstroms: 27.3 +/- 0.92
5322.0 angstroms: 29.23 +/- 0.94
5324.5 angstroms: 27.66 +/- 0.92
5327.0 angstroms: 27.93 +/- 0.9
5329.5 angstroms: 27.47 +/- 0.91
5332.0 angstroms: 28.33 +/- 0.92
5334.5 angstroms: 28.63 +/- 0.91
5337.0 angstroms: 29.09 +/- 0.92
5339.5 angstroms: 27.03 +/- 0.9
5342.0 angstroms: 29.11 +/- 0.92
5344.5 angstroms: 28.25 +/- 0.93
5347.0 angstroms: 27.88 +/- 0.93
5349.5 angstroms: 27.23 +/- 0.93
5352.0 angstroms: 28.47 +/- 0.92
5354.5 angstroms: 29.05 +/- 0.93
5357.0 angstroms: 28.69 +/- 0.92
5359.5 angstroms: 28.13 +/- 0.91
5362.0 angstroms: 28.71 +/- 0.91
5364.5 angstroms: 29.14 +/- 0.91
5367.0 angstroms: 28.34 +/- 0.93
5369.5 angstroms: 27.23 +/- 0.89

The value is 0.6 angstroms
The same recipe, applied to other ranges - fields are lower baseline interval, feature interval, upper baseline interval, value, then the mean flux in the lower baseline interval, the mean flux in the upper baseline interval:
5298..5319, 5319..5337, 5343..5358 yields 0.1 angstroms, 28.5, 28.3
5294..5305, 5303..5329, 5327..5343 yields -0.2 angstroms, 28.2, 28.2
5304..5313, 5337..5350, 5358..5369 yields 0.2 angstroms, 28.6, 28.5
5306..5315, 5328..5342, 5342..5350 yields 0.0 angstroms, 28.7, 28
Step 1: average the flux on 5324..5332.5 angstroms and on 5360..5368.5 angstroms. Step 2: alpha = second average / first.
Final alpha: 1.0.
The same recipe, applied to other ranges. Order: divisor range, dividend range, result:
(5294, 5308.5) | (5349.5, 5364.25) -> 1.00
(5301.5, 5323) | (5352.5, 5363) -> 1.00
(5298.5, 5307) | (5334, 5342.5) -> 1.01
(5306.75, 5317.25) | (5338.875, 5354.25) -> 0.98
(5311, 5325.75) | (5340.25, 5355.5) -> 0.99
